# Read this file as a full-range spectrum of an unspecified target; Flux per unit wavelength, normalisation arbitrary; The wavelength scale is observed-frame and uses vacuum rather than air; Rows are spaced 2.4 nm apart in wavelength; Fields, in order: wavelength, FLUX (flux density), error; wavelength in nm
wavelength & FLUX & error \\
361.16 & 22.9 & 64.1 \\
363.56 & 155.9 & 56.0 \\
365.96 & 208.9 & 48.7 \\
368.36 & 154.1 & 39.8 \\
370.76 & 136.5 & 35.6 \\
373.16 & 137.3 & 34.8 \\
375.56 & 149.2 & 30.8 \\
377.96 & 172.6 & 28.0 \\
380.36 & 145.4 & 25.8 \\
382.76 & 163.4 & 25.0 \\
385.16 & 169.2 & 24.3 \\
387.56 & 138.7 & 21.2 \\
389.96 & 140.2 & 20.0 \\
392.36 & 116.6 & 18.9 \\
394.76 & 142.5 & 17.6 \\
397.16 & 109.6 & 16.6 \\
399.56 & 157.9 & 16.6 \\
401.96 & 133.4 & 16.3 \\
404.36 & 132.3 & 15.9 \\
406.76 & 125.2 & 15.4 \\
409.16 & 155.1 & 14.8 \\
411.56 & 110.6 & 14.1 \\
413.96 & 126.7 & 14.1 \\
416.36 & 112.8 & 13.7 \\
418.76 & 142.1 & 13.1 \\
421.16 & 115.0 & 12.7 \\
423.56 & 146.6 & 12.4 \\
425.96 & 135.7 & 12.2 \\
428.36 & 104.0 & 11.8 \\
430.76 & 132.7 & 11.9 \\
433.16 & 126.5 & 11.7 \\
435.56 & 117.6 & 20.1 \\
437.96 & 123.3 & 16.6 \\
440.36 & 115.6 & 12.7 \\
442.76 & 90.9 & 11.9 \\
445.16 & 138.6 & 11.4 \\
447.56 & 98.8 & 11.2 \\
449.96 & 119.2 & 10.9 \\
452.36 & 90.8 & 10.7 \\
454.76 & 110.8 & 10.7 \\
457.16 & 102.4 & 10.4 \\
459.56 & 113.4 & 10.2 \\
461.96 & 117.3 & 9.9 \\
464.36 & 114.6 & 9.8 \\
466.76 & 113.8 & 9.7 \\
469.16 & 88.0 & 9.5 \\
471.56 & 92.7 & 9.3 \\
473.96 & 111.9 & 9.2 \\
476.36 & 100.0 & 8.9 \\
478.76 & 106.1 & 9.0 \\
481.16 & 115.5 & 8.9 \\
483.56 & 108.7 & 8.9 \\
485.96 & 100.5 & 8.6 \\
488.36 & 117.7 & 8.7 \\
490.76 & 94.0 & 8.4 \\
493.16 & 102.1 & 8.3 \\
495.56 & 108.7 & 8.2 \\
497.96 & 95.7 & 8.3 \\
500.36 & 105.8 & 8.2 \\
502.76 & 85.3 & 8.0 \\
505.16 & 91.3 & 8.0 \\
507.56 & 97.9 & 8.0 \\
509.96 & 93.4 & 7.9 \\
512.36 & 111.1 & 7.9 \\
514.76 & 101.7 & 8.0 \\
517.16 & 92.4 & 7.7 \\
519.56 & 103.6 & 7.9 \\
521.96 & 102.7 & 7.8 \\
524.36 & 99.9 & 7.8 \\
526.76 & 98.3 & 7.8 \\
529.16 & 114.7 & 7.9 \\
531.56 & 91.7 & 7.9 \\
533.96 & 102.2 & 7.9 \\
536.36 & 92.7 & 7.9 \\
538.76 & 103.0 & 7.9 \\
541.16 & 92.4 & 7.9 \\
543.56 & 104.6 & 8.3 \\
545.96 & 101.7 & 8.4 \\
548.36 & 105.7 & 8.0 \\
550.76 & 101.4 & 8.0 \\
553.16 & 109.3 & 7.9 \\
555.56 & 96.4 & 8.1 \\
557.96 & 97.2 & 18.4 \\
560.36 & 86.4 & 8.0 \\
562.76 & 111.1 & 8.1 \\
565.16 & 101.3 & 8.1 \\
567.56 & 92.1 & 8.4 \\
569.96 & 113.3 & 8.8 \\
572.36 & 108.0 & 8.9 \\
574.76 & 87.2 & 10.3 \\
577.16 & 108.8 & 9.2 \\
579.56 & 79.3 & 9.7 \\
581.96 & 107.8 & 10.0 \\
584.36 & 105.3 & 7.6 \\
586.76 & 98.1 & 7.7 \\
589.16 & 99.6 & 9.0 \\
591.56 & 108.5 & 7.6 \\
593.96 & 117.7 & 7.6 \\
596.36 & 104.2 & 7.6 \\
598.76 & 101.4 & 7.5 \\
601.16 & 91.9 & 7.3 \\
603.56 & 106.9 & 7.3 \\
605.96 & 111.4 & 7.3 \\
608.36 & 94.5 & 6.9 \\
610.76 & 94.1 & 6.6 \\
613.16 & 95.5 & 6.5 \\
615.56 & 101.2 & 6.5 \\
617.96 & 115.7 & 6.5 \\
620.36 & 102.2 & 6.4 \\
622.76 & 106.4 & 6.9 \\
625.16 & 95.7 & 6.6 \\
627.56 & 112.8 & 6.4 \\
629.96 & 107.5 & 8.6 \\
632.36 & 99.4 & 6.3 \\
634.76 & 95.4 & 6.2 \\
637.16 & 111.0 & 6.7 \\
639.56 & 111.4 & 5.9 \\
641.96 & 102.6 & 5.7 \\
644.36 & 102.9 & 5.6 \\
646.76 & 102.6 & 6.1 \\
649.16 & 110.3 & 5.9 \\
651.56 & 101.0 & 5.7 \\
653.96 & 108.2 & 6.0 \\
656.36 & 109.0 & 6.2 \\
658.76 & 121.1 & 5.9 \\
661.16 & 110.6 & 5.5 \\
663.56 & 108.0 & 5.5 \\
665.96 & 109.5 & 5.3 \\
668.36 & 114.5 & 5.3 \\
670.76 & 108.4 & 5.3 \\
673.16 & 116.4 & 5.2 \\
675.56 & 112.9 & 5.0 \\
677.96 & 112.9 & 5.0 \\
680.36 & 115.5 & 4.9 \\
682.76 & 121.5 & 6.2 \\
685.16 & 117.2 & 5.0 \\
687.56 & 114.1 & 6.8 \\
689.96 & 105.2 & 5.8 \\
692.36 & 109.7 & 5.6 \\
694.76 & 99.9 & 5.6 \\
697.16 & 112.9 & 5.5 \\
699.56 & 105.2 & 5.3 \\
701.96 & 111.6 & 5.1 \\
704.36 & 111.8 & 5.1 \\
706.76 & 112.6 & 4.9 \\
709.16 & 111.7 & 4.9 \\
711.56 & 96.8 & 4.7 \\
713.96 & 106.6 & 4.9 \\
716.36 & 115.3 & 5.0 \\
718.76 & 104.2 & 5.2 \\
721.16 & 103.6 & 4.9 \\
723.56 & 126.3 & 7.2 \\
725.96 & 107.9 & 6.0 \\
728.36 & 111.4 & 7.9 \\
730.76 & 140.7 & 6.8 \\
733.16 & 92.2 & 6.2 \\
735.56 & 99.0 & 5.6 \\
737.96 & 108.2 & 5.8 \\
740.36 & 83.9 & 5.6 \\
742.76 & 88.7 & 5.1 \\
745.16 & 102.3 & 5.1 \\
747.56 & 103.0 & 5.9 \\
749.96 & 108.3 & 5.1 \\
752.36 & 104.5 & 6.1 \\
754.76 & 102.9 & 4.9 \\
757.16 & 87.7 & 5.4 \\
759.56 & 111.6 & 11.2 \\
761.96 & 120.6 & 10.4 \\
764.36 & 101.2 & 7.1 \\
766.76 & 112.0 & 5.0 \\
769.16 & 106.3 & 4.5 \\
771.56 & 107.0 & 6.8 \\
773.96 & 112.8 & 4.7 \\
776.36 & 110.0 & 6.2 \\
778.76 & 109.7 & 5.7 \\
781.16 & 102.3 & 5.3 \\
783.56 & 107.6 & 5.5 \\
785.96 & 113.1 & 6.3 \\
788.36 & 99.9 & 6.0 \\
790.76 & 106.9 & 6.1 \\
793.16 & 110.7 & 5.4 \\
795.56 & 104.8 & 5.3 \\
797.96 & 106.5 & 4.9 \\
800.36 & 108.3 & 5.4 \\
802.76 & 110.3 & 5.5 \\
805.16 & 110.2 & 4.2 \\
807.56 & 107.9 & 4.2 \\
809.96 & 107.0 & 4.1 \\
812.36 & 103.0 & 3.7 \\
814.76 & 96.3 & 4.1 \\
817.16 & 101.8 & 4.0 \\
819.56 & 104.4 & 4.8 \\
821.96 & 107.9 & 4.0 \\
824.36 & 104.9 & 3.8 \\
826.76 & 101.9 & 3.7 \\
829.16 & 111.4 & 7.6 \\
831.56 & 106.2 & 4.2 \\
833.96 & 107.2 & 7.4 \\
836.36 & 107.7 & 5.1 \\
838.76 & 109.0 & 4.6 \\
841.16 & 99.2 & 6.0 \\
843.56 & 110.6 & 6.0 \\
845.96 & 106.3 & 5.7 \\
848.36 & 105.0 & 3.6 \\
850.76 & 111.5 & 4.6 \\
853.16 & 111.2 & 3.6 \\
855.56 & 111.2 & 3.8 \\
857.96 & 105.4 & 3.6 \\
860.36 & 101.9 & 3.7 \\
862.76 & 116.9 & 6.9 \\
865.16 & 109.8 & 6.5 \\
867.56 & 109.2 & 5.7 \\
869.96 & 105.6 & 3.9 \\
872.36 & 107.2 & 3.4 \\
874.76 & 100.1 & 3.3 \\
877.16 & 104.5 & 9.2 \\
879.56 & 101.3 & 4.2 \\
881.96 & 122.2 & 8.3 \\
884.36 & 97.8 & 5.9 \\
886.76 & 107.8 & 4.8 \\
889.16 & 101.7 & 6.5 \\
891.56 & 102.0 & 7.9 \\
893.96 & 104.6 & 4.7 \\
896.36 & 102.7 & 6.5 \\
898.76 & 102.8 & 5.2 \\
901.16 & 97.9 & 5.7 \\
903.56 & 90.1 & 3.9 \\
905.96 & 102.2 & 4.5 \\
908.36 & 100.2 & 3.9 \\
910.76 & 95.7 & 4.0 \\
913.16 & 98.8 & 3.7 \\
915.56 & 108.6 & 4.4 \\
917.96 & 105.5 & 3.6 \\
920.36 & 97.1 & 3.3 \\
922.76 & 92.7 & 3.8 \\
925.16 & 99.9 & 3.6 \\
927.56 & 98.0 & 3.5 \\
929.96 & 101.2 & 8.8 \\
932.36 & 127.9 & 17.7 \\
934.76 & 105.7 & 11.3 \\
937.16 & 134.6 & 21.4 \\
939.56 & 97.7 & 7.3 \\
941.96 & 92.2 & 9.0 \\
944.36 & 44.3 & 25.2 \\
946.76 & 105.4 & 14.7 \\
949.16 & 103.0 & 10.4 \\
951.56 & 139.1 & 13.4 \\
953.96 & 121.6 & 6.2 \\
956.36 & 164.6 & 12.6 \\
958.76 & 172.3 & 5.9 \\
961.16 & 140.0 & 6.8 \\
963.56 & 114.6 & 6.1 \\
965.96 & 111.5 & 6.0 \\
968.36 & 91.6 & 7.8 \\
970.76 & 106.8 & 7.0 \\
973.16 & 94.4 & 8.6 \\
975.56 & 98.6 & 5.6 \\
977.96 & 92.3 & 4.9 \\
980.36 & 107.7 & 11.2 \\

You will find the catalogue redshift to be 0.460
